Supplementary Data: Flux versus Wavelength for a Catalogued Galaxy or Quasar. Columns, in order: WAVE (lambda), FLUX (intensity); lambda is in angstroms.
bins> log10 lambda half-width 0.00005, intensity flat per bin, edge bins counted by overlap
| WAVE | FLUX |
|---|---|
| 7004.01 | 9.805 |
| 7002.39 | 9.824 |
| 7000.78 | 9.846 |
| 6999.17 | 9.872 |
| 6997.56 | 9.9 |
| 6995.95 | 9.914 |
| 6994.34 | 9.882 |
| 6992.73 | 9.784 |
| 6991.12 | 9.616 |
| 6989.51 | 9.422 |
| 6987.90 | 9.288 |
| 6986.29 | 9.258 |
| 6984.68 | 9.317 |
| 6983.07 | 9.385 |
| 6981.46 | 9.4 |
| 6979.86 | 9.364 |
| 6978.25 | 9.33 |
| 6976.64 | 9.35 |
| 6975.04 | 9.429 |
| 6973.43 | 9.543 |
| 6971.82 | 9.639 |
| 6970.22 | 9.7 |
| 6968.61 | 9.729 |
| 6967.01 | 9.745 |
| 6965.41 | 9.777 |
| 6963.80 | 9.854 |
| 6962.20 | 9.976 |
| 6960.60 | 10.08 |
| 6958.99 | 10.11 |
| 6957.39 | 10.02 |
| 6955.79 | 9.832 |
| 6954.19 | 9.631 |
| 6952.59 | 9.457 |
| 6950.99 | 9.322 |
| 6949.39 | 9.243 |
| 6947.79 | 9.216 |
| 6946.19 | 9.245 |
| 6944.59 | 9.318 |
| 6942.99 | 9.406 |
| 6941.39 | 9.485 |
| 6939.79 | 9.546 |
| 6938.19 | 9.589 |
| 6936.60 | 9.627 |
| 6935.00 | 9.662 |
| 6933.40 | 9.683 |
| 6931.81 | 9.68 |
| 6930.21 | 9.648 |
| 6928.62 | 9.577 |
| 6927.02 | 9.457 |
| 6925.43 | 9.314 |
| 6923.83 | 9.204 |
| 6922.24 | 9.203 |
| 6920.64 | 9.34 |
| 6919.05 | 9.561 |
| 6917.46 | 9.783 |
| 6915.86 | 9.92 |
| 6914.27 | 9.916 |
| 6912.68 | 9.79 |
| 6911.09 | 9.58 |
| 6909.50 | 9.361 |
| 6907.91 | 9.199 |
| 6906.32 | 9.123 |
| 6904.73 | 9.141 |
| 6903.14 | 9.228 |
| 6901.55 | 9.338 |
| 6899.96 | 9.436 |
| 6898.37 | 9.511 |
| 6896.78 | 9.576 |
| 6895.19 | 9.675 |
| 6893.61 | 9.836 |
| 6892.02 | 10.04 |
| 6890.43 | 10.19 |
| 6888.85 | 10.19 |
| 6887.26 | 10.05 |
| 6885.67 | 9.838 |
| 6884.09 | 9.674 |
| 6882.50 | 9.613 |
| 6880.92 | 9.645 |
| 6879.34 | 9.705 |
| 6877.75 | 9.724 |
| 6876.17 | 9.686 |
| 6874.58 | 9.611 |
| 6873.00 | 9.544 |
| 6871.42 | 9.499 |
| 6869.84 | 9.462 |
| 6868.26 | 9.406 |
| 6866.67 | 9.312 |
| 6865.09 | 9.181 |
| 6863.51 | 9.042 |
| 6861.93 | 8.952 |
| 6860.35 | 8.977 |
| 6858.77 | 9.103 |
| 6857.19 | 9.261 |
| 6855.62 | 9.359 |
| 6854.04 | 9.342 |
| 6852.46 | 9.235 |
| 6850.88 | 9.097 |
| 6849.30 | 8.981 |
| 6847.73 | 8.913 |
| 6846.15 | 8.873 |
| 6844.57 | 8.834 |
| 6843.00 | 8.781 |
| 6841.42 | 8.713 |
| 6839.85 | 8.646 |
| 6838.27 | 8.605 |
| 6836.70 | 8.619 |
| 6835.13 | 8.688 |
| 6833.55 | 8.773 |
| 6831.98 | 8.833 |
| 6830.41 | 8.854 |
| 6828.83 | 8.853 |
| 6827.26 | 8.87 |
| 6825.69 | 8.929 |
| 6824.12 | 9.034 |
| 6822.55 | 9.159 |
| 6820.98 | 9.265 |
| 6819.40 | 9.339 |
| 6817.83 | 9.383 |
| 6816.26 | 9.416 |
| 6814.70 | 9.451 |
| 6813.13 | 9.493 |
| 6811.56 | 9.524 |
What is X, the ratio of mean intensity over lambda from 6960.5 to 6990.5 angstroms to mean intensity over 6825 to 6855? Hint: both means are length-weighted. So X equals 1.08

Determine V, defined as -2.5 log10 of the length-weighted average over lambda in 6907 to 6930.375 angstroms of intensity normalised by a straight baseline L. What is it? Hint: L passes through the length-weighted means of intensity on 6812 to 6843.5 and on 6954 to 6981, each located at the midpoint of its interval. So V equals -0.01 mag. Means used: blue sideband 8.99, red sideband 9.71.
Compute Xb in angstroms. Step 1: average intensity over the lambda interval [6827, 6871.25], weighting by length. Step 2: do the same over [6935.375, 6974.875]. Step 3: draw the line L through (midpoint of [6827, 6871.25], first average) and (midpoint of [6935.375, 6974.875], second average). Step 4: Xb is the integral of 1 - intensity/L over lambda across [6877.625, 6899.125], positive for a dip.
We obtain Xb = -1.4 angstroms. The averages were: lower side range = 8.99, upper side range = 9.63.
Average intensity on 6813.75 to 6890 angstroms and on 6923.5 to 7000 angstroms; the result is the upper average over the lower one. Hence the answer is 1.0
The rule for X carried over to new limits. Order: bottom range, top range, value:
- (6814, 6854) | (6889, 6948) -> 1.06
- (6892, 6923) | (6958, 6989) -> 1.01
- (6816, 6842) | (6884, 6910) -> 1.08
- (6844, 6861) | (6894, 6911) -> 1.03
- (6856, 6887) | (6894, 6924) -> 1.00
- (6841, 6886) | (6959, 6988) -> 1.03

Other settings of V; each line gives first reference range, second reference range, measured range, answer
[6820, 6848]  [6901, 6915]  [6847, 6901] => -0.04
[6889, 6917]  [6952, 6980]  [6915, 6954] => 0.02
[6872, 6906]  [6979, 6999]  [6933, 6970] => 0.00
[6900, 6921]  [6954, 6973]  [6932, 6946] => 0.02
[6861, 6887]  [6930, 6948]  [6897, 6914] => 0.01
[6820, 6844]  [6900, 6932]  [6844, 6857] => -0.01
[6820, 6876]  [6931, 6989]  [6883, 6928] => -0.03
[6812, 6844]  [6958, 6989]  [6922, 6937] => -0.01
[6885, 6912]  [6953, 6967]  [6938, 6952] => 0.05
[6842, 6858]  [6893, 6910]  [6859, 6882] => -0.02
